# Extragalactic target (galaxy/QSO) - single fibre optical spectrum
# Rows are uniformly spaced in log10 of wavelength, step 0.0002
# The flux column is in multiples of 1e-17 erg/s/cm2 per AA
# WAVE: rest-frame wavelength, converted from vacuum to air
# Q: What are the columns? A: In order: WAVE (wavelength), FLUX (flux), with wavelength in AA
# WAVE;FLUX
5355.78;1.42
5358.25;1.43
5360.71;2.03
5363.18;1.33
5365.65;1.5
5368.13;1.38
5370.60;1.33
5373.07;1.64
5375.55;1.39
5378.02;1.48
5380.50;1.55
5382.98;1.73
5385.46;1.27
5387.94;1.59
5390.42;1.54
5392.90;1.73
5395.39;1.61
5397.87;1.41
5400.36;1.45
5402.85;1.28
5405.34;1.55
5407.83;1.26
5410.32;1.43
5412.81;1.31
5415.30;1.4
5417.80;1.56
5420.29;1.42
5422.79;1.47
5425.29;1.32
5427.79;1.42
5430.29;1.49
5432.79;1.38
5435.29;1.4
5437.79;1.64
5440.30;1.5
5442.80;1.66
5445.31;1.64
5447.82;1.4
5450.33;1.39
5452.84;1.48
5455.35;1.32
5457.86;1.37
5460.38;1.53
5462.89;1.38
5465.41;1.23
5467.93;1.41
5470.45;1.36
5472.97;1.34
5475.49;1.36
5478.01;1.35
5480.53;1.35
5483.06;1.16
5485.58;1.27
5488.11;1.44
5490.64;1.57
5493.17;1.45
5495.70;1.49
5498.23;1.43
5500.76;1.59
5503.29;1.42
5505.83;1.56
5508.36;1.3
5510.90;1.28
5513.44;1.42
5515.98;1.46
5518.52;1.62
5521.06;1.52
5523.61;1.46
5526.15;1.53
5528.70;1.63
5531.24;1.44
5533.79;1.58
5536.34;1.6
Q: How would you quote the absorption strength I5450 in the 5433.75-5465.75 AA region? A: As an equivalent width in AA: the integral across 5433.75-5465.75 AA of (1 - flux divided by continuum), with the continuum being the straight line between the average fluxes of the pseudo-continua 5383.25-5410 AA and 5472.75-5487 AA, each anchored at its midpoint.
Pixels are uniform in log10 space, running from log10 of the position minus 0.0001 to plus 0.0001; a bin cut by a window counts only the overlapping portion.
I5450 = -2.2 AA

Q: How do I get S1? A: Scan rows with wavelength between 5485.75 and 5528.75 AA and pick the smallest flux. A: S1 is 1.28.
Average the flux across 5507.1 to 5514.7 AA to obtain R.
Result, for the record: 1.33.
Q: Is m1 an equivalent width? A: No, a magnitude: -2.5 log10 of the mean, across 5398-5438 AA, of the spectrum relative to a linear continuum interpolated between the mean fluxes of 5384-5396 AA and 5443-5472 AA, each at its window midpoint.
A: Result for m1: 0.06 mag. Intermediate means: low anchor 1.55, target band 1.42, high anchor 1.42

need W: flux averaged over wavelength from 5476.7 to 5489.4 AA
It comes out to 1.31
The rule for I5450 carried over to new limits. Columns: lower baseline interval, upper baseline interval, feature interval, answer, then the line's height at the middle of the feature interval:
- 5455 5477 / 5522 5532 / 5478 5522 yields 0.7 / 1.45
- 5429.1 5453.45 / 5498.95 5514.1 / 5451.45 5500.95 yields 2.4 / 1.46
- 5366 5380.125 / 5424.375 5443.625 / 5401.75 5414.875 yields 0.9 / 1.47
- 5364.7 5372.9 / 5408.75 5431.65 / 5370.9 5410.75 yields -1.8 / 1.43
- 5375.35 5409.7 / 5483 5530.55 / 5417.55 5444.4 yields 0.1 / 1.48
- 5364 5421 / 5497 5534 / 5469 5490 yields 2.0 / 1.48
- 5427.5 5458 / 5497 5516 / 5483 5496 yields 0.3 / 1.44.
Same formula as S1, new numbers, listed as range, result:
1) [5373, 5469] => 1.23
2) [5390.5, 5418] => 1.26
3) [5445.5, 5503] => 1.16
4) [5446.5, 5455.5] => 1.32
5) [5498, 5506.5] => 1.42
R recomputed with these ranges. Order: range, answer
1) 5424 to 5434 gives 1.4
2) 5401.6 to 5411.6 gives 1.38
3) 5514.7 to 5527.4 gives 1.52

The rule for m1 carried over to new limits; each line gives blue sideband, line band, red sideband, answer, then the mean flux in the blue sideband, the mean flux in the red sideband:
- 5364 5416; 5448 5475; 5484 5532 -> 0.07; 1.47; 1.47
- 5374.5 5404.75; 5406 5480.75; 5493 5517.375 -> 0.04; 1.5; 1.44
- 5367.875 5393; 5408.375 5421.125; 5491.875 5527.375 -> 0.06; 1.51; 1.47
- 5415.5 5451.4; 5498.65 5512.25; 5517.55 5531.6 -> 0.07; 1.48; 1.54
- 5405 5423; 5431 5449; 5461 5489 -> -0.10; 1.42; 1.33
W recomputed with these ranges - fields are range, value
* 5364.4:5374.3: 1.46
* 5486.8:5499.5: 1.48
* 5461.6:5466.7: 1.31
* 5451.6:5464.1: 1.42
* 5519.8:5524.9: 1.49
